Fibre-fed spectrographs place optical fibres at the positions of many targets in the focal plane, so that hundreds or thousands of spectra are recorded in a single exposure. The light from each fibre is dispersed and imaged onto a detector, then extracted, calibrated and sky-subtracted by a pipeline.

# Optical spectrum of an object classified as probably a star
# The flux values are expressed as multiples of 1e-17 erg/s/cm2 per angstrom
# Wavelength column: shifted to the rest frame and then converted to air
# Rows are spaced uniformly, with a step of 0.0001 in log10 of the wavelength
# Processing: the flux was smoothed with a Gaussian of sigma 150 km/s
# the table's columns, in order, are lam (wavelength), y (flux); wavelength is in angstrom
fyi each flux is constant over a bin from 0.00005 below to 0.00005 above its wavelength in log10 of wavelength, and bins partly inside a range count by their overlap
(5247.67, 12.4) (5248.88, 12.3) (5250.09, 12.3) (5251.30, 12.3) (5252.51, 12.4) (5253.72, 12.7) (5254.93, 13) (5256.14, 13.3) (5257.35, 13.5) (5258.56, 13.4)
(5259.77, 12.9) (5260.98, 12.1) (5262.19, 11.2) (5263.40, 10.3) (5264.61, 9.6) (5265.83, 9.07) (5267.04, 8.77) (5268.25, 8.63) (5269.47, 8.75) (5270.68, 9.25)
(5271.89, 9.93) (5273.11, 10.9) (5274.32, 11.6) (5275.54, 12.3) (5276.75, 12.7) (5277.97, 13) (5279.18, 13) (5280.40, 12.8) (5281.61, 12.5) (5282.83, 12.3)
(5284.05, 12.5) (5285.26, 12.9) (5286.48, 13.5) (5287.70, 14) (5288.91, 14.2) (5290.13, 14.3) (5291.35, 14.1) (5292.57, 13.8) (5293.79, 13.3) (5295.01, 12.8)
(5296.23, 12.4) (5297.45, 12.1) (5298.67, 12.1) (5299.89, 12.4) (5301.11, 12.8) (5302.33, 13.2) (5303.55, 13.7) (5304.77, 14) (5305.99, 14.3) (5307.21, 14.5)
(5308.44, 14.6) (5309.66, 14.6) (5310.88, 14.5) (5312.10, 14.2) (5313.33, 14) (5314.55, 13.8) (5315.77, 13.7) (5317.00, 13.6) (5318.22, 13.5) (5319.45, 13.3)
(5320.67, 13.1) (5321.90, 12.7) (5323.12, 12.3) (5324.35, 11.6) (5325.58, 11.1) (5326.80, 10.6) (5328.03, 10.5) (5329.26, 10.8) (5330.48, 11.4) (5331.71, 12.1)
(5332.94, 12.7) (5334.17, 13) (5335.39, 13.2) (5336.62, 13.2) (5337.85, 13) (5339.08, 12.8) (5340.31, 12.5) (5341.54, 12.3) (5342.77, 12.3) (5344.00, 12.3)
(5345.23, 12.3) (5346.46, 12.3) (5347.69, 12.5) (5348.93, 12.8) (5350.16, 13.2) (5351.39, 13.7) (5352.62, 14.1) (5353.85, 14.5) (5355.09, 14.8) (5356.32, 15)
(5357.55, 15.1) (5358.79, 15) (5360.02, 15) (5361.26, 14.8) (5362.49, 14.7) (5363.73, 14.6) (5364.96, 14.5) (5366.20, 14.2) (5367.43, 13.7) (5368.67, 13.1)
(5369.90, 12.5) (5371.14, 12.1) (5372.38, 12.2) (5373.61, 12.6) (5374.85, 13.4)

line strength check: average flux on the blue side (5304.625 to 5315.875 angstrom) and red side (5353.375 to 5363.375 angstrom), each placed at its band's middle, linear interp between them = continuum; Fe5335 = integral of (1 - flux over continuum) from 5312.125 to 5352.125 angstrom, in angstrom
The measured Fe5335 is 5.3 angstrom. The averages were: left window 14.3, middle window 12.6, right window 14.8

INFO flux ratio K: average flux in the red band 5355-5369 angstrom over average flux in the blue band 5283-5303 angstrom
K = 1.1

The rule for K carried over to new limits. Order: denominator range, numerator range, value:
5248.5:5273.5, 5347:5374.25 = 1.23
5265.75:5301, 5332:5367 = 1.12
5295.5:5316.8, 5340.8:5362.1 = 1.01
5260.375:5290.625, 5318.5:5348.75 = 1.06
